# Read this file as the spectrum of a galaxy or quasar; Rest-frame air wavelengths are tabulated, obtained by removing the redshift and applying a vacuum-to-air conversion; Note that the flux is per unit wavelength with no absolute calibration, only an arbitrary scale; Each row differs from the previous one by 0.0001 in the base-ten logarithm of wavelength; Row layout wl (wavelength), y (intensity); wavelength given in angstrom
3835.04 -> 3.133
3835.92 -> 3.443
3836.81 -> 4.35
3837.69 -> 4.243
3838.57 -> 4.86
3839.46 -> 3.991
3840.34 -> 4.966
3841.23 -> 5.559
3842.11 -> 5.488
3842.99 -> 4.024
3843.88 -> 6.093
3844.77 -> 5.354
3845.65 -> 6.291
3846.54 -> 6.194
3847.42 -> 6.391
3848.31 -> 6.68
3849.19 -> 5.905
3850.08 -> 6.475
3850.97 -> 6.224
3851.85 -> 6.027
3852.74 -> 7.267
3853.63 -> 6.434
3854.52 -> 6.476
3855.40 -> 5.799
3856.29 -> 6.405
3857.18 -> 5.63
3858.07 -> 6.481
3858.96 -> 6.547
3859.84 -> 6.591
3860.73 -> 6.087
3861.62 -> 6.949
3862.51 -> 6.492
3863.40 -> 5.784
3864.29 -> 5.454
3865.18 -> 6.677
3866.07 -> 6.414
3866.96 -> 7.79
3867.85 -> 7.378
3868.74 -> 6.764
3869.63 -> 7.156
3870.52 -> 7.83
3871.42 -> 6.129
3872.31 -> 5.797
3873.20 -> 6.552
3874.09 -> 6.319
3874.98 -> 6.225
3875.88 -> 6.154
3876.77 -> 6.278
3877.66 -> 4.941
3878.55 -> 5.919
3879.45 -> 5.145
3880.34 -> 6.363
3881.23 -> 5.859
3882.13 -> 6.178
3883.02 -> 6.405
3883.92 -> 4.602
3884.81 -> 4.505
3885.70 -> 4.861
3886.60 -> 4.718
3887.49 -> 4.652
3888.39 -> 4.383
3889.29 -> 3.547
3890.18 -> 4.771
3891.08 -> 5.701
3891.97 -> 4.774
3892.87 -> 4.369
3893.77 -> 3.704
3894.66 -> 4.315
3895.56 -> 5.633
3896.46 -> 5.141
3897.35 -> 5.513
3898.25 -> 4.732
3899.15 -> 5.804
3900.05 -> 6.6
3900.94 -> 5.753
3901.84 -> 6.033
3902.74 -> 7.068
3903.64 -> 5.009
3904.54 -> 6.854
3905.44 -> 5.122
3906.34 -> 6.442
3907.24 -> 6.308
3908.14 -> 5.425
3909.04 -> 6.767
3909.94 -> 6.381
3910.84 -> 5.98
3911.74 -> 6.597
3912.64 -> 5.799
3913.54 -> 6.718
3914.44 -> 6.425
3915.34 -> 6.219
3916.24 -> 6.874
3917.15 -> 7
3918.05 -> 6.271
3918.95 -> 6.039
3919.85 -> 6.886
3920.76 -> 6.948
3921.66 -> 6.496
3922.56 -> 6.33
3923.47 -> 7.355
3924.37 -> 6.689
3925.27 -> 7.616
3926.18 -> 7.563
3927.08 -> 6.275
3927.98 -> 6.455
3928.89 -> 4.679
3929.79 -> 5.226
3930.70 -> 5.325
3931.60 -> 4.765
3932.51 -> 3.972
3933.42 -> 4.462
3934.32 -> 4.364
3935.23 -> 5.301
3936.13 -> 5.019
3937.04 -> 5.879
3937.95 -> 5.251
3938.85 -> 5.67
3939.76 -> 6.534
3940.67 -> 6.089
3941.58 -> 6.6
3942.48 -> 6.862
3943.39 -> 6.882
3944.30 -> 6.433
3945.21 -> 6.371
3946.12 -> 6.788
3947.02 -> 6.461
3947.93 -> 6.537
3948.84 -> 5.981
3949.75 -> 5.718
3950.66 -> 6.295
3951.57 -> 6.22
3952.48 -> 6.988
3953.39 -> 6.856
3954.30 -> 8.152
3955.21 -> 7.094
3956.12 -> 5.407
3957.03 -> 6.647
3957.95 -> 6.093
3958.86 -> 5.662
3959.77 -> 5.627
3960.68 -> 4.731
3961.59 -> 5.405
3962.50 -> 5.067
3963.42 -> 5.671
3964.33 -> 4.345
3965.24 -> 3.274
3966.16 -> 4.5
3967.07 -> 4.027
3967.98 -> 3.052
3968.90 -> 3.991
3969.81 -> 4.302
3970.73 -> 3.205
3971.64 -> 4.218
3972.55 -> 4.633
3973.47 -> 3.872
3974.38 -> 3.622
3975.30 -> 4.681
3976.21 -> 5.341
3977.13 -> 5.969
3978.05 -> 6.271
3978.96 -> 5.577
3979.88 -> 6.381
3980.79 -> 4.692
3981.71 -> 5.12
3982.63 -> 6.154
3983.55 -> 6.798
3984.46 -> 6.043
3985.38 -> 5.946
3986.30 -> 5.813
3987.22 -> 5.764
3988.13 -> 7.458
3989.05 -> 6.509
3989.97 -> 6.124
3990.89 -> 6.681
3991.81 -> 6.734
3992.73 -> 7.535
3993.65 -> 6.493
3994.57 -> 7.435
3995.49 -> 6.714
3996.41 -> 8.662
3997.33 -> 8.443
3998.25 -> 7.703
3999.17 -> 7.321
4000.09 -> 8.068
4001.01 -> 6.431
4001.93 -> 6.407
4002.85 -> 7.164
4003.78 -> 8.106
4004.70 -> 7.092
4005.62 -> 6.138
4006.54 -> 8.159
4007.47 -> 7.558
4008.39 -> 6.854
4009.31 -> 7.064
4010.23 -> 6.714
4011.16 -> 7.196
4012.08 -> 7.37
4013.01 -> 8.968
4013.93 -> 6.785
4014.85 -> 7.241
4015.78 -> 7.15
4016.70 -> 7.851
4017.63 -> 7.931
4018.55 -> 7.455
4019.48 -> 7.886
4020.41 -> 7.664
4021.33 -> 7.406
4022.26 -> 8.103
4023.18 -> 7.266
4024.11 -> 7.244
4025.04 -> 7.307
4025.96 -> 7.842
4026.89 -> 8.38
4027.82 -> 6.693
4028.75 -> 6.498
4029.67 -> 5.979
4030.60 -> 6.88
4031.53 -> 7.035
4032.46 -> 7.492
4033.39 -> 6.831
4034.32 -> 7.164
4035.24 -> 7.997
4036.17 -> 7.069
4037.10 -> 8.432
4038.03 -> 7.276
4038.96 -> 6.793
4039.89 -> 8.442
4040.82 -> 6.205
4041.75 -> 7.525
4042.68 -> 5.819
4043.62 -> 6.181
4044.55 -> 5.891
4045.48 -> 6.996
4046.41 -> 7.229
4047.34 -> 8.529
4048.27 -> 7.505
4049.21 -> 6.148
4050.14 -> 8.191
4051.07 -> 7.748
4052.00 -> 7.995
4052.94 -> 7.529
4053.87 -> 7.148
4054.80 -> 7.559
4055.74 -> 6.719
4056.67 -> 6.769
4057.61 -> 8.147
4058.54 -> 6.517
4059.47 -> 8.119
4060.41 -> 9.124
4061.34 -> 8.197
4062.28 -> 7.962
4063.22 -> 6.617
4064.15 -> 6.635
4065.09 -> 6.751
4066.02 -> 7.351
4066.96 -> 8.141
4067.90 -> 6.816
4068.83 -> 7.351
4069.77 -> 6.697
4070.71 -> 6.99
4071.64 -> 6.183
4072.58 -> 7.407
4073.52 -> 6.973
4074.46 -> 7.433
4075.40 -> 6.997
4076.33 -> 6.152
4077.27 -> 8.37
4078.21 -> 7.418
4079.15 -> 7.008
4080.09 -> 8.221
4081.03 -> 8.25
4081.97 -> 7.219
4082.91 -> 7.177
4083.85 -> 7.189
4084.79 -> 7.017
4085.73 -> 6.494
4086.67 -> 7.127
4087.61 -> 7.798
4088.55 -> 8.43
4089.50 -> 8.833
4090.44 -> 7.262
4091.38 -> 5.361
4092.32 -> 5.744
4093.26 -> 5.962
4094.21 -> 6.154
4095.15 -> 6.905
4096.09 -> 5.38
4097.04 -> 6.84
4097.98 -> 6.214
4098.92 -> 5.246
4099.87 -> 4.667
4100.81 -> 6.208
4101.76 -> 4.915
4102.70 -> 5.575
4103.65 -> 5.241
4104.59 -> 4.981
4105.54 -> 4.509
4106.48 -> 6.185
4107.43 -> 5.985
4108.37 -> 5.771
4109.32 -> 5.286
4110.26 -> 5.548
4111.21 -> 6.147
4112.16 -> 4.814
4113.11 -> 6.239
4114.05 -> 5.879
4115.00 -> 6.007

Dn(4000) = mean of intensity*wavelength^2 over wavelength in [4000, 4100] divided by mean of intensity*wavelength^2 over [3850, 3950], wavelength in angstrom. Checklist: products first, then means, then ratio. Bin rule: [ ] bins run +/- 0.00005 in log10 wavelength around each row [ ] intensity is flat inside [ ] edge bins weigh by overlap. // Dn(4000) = 1.29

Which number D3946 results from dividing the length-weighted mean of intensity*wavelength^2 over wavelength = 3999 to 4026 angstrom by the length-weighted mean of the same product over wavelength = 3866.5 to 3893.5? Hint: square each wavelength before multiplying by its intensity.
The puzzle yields 1.38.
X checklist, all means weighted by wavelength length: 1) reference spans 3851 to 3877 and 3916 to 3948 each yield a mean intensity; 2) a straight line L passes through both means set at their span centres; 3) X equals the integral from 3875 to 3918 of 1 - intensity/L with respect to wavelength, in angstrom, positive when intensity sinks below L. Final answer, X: 4.5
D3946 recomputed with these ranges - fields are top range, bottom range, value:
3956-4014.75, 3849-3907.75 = 1.09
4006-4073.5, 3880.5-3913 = 1.44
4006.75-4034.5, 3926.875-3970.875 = 1.36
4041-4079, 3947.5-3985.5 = 1.41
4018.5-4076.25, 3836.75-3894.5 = 1.38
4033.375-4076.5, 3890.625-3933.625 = 1.31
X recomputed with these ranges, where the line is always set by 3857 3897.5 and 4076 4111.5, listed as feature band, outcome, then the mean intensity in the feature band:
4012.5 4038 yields -4.9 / 7.42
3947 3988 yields 4.2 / 5.43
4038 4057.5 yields -2.7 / 7.17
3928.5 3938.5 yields 1.7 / 4.94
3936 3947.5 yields -0.5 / 6.25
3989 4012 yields -3.9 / 7.19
